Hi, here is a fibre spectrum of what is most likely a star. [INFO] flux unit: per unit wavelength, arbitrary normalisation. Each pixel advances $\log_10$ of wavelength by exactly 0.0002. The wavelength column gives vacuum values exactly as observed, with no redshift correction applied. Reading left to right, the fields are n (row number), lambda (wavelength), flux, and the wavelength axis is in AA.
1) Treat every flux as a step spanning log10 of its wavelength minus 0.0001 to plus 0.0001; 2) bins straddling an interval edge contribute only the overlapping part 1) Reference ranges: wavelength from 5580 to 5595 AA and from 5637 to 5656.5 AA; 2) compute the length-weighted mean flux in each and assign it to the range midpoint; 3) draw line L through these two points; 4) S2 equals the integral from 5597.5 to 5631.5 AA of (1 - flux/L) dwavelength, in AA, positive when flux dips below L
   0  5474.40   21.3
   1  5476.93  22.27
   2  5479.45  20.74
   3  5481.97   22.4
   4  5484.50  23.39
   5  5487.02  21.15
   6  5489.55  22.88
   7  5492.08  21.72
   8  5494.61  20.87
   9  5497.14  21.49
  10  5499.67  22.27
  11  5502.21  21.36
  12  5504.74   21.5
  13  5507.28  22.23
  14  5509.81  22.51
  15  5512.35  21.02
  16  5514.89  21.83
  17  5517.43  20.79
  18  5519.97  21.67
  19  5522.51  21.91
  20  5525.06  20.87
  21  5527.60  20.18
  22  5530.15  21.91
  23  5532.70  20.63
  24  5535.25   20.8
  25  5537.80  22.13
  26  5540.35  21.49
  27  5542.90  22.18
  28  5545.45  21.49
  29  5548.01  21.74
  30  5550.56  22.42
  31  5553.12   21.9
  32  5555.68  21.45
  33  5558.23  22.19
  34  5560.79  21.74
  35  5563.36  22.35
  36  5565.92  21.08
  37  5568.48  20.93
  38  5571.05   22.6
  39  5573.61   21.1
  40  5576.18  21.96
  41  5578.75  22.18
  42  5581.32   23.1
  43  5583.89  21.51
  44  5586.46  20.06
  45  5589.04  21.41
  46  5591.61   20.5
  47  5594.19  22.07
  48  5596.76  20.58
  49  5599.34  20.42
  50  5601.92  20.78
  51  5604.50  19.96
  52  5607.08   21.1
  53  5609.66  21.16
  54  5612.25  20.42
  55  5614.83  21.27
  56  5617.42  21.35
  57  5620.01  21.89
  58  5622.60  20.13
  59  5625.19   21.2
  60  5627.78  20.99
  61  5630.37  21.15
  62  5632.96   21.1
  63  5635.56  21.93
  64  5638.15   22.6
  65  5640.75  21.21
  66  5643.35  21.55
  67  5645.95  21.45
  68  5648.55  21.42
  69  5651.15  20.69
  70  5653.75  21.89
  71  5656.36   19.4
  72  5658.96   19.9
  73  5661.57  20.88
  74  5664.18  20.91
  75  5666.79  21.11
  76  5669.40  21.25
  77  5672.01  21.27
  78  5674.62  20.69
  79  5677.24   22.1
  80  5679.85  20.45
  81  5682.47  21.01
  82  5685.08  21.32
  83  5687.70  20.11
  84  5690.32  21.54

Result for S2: 0.8 AA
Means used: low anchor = 21.4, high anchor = 21.4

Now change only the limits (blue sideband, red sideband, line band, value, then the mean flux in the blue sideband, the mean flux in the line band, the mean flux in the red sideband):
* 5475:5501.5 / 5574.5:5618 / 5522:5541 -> 0.34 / 21.9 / 21.2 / 21.2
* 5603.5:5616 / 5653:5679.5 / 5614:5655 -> -1.02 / 20.8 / 21.4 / 20.9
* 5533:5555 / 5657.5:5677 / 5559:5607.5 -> 0.24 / 21.7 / 21.3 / 20.9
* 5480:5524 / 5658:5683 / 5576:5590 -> -0.19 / 21.8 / 21.7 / 21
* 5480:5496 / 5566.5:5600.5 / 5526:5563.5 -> 0.07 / 22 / 21.6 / 21.4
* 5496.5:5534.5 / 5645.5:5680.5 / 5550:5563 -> -0.38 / 21.5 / 21.9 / 21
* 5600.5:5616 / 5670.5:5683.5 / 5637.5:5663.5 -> -0.09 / 20.8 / 21.1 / 21.1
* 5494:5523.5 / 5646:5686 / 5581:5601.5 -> 0.18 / 21.6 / 21.1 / 21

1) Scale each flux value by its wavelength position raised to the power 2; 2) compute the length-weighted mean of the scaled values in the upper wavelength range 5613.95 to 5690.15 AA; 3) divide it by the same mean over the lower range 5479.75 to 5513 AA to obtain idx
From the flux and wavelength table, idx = 1.02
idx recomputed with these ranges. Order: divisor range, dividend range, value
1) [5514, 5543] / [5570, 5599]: 1.03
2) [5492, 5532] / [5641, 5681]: 1.03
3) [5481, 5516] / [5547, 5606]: 1.01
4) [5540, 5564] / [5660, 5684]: 1.00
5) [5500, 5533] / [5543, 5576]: 1.03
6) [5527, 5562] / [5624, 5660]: 1.01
